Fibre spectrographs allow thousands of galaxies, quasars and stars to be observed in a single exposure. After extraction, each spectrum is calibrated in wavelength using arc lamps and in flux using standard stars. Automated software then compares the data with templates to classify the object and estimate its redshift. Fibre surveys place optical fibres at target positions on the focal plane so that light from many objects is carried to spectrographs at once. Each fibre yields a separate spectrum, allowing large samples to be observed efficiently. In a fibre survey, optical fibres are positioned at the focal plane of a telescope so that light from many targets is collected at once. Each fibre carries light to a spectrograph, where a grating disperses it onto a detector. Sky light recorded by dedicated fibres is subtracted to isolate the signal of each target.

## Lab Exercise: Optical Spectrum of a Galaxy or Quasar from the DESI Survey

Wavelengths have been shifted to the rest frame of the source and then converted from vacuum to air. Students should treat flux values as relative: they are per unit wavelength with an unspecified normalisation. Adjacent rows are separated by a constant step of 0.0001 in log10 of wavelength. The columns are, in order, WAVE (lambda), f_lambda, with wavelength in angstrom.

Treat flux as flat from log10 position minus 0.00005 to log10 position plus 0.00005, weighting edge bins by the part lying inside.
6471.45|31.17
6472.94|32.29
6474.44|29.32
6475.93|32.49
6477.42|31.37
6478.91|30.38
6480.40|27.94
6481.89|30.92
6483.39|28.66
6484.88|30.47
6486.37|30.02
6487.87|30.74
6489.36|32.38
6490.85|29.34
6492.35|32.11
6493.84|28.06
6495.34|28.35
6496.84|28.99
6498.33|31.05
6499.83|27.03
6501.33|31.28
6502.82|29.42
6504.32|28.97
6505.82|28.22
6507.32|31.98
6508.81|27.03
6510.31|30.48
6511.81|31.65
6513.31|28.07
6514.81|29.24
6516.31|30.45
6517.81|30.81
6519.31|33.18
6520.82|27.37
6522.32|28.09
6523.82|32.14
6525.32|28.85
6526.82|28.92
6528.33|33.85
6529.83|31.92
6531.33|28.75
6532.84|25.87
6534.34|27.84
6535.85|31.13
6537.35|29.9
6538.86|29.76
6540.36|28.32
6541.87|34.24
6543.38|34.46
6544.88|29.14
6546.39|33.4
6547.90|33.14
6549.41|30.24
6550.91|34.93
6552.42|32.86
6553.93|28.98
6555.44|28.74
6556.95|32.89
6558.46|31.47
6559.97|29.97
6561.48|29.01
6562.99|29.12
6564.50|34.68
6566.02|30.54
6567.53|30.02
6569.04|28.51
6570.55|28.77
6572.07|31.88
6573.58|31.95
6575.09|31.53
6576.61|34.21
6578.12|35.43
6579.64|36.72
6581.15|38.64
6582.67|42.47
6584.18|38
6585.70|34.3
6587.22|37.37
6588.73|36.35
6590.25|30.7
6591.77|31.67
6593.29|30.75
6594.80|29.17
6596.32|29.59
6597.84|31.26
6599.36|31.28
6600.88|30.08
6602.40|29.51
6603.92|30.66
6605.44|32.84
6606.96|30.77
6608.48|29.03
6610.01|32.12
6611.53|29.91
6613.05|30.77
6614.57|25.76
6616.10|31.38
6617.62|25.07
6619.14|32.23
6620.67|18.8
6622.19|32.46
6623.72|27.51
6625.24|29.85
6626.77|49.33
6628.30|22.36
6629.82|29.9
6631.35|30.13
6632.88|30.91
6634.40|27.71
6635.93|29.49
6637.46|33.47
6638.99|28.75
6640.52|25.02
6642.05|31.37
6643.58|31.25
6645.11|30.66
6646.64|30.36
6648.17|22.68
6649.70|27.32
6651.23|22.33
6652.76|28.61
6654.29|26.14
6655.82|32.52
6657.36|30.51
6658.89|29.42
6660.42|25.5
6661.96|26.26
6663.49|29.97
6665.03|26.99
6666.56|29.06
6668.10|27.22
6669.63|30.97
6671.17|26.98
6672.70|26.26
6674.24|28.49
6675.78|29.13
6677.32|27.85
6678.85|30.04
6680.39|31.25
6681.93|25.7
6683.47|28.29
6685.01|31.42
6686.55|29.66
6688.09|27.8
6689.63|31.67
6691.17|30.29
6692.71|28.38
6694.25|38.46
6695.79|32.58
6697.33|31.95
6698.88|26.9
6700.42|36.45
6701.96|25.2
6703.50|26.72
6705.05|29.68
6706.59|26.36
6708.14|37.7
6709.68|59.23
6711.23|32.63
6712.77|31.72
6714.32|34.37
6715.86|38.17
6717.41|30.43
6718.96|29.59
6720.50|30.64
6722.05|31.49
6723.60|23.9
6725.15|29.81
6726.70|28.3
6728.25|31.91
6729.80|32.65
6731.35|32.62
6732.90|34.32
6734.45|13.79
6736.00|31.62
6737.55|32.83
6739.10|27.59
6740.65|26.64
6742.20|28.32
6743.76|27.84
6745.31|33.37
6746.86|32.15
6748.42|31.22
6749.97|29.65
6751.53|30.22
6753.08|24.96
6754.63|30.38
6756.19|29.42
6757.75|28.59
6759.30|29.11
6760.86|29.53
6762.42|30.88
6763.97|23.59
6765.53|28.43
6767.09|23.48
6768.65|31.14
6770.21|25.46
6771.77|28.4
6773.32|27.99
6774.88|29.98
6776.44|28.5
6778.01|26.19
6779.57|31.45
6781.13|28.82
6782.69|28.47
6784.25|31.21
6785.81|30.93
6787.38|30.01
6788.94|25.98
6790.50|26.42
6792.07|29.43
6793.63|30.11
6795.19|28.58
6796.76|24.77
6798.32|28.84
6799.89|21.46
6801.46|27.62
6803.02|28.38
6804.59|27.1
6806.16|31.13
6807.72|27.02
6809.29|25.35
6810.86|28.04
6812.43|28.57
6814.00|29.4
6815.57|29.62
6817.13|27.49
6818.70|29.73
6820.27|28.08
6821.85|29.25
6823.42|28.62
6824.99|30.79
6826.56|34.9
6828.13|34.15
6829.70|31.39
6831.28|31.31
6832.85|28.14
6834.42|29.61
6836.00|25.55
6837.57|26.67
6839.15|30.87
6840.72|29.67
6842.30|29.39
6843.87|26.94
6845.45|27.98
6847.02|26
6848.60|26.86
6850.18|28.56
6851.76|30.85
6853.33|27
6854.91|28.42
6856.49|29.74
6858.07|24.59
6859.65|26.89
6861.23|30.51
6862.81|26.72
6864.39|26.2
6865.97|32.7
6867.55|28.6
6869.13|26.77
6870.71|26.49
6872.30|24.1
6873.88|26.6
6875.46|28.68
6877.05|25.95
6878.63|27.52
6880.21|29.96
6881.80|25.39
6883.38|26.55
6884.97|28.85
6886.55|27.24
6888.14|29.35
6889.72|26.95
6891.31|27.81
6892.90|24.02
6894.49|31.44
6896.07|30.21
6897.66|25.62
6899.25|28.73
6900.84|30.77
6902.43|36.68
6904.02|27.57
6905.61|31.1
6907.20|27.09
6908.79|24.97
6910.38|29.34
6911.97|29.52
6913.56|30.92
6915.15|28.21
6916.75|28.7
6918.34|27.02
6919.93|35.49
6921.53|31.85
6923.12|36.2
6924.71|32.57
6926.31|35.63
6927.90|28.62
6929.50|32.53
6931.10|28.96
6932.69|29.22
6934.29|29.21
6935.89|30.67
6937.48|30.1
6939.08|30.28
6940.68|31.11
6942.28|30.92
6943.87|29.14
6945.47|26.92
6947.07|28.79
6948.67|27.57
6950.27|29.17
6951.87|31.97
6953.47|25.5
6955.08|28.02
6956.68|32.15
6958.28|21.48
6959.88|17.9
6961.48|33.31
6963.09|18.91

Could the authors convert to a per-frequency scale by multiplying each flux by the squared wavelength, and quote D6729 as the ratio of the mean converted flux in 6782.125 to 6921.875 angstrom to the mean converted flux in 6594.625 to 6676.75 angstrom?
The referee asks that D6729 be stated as 1.0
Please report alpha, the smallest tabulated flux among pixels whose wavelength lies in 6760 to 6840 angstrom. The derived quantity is 21.46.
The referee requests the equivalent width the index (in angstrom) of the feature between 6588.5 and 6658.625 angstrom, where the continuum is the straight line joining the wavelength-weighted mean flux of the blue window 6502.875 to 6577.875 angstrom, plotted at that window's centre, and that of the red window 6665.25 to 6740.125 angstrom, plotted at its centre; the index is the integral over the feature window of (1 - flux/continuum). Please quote 2.0 angstrom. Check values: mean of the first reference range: 30.6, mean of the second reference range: 30.6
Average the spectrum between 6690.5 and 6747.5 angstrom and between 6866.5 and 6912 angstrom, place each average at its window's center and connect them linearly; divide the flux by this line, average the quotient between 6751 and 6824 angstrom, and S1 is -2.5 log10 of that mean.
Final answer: 0.06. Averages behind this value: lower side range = 31.3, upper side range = 28.1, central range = 28.3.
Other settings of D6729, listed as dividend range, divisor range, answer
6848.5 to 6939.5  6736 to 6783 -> 1.04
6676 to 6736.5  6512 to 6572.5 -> 1.07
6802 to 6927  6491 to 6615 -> 1.02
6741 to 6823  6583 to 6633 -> 0.97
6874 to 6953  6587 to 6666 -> 1.08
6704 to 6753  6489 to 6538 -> 1.12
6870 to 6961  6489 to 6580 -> 1.06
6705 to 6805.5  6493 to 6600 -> 1.01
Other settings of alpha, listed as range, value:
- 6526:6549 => 25.87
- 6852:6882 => 24.1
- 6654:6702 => 25.2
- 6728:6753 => 13.79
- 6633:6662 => 22.33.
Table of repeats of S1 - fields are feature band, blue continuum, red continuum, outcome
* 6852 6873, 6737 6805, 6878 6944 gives 0.059 mag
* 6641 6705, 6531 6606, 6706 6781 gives 0.066 mag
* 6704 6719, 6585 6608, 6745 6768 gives -0.181 mag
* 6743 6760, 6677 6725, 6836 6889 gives 0.023 mag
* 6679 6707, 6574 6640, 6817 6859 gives 0.023 mag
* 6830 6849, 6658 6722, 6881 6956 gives 0.057 mag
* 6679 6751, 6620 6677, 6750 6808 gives -0.088 mag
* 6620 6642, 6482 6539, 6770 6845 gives -0.015 mag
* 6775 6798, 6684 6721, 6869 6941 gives 0.087 mag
